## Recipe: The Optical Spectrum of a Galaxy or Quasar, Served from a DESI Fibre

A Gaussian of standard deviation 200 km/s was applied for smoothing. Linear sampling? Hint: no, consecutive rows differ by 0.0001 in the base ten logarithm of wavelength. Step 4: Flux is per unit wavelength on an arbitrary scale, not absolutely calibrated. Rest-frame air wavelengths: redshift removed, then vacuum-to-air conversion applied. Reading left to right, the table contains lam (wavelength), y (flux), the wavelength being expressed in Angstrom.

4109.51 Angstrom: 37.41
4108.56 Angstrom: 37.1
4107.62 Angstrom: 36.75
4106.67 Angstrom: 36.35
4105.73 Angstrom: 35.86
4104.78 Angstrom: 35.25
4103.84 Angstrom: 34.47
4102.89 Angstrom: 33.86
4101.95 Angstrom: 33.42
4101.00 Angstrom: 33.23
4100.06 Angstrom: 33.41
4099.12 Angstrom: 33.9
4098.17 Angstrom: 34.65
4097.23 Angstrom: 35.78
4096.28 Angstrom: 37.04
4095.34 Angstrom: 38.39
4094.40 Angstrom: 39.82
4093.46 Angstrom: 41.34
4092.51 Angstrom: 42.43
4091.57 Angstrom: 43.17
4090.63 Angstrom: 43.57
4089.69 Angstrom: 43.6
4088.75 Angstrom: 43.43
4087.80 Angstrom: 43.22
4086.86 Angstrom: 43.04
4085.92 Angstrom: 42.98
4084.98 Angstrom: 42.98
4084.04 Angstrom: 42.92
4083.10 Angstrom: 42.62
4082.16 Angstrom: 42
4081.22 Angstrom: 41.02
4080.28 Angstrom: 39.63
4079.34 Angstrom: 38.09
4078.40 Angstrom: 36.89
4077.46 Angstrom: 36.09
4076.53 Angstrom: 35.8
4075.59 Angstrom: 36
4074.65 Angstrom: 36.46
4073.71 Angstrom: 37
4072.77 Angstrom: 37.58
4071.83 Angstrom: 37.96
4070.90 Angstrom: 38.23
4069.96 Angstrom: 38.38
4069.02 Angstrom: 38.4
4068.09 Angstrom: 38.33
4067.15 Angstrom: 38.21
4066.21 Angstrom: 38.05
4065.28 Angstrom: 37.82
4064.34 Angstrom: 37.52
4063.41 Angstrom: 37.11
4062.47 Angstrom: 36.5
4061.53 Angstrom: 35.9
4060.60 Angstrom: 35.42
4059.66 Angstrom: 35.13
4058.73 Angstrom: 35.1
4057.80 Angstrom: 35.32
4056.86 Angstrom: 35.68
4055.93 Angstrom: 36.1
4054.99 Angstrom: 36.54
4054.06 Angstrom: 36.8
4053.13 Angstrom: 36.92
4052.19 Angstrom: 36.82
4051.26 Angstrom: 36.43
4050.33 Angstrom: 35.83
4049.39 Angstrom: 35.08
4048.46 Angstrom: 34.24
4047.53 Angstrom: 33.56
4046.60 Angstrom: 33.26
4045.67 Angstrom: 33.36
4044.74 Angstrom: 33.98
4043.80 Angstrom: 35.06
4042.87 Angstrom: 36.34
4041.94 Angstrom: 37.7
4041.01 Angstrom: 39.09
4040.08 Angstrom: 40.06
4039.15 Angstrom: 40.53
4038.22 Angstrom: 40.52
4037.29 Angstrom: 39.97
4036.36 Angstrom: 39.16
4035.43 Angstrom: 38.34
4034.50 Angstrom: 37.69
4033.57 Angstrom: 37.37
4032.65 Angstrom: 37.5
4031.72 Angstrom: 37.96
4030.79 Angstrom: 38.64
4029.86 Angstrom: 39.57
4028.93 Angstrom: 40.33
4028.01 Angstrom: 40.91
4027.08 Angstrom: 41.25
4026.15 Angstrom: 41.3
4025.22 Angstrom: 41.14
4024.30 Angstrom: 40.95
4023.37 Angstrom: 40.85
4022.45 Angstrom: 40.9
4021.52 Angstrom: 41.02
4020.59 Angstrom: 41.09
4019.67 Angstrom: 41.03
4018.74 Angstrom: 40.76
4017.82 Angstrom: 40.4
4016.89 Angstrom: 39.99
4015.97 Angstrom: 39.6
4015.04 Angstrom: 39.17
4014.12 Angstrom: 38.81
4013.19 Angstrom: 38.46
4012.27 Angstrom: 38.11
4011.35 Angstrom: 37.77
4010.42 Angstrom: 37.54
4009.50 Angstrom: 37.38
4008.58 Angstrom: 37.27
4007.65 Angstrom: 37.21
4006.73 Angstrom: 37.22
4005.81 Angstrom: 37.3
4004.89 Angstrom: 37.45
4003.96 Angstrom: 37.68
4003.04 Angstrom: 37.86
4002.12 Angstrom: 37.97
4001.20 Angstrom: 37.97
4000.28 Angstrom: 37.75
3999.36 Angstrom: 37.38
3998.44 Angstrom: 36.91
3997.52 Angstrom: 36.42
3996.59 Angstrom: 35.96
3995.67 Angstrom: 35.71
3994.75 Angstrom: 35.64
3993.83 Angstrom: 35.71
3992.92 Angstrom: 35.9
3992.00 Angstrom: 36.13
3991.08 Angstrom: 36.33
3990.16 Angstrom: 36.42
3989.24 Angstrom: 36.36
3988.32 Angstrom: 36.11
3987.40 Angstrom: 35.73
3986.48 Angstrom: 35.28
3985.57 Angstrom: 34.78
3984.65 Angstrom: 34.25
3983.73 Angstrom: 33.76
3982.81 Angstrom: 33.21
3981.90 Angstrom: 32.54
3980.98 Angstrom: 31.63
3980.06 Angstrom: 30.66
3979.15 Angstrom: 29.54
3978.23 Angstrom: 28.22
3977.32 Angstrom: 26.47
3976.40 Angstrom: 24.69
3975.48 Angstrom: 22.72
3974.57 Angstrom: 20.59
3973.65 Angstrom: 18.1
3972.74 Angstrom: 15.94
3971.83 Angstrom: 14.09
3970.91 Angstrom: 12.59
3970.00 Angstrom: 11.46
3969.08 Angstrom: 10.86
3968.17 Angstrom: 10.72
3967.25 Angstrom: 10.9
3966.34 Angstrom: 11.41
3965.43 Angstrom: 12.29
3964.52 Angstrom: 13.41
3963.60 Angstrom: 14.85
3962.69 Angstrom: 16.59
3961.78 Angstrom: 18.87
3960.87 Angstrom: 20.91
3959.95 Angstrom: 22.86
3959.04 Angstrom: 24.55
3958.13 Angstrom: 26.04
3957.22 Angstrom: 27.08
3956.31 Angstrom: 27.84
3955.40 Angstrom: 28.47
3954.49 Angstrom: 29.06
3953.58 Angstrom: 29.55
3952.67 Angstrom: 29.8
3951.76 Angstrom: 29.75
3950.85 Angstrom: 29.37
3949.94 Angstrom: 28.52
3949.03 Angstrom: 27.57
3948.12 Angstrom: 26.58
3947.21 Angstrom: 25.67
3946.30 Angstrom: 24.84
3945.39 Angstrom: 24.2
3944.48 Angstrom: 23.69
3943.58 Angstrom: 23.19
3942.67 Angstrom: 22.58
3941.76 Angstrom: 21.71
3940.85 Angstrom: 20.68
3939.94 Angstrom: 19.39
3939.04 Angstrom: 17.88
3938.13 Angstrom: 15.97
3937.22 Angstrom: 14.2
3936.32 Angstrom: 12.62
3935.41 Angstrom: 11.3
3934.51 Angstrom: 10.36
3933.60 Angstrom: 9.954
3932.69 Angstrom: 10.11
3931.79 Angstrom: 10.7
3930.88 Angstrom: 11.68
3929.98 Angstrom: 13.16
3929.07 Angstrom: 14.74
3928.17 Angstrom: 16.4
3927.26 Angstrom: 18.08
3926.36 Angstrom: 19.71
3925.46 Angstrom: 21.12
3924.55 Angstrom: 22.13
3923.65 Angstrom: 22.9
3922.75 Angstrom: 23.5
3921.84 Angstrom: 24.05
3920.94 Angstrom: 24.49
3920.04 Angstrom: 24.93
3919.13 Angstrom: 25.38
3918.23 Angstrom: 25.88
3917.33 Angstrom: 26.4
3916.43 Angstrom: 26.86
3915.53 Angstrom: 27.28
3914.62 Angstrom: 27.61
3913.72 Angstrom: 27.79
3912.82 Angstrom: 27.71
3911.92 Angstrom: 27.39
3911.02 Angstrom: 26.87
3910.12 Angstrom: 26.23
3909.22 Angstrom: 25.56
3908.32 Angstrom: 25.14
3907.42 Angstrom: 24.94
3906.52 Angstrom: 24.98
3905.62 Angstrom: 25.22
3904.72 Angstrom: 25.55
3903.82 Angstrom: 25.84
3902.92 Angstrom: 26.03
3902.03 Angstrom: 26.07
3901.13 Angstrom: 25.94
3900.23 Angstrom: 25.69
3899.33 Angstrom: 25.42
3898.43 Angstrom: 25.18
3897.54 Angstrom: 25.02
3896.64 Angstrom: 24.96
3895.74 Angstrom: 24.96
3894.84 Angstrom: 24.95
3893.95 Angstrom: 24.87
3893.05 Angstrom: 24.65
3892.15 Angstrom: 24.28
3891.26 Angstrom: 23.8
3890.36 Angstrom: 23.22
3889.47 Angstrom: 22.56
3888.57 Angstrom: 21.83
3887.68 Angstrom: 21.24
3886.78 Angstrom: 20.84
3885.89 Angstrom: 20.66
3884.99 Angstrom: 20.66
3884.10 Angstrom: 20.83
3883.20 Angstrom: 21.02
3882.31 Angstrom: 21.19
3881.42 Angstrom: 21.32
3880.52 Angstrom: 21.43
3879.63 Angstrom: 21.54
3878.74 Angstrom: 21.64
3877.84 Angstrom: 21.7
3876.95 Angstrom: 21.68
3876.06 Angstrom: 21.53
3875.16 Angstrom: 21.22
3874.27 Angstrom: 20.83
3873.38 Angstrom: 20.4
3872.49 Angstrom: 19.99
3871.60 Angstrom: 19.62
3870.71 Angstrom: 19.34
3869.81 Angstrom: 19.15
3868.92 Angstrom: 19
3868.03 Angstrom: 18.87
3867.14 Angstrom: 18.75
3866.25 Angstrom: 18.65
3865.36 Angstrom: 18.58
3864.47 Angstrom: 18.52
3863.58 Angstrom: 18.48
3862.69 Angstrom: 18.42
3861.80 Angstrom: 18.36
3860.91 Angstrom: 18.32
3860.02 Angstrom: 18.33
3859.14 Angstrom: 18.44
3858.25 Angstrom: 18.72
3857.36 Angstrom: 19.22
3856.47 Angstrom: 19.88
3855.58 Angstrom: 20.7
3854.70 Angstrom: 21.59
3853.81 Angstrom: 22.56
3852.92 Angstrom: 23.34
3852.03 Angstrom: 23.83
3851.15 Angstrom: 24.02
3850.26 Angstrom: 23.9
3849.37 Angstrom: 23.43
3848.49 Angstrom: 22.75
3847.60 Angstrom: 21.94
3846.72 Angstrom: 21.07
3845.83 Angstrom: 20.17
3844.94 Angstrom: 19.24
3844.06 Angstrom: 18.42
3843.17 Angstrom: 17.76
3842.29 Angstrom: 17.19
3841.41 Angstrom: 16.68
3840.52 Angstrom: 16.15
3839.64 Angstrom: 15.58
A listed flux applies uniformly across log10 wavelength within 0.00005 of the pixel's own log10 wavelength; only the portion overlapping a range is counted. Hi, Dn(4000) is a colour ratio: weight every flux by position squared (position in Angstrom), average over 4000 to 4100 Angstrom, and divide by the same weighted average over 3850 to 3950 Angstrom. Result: 1.91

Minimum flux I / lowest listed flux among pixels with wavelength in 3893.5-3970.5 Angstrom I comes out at 9.954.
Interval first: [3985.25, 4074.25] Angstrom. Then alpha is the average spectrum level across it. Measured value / 37.6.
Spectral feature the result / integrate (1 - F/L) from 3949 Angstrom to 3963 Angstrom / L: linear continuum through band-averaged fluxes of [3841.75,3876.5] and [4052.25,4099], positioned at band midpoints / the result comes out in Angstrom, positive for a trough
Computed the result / 1.1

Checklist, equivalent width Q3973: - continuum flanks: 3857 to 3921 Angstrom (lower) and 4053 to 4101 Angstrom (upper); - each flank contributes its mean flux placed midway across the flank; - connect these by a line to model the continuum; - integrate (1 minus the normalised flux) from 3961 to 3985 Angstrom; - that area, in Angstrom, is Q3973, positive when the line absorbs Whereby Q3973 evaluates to 7.4 Angstrom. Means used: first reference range 22.8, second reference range 38.4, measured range 20.7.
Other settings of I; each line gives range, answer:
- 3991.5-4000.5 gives 35.64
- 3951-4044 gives 10.72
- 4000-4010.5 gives 37.21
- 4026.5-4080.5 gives 33.26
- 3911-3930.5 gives 13.16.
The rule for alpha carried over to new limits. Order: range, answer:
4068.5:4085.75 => 38.9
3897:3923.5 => 25.8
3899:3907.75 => 25.6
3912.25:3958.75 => 22.2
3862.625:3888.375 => 20.3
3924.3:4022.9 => 27.4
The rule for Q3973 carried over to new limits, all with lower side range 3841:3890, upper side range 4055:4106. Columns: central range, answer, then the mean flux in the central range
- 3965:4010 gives 1.1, 30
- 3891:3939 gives 4.1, 22.1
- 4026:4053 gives -2.3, 37.6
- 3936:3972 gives 8.7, 20.9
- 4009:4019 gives -1.9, 38.9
